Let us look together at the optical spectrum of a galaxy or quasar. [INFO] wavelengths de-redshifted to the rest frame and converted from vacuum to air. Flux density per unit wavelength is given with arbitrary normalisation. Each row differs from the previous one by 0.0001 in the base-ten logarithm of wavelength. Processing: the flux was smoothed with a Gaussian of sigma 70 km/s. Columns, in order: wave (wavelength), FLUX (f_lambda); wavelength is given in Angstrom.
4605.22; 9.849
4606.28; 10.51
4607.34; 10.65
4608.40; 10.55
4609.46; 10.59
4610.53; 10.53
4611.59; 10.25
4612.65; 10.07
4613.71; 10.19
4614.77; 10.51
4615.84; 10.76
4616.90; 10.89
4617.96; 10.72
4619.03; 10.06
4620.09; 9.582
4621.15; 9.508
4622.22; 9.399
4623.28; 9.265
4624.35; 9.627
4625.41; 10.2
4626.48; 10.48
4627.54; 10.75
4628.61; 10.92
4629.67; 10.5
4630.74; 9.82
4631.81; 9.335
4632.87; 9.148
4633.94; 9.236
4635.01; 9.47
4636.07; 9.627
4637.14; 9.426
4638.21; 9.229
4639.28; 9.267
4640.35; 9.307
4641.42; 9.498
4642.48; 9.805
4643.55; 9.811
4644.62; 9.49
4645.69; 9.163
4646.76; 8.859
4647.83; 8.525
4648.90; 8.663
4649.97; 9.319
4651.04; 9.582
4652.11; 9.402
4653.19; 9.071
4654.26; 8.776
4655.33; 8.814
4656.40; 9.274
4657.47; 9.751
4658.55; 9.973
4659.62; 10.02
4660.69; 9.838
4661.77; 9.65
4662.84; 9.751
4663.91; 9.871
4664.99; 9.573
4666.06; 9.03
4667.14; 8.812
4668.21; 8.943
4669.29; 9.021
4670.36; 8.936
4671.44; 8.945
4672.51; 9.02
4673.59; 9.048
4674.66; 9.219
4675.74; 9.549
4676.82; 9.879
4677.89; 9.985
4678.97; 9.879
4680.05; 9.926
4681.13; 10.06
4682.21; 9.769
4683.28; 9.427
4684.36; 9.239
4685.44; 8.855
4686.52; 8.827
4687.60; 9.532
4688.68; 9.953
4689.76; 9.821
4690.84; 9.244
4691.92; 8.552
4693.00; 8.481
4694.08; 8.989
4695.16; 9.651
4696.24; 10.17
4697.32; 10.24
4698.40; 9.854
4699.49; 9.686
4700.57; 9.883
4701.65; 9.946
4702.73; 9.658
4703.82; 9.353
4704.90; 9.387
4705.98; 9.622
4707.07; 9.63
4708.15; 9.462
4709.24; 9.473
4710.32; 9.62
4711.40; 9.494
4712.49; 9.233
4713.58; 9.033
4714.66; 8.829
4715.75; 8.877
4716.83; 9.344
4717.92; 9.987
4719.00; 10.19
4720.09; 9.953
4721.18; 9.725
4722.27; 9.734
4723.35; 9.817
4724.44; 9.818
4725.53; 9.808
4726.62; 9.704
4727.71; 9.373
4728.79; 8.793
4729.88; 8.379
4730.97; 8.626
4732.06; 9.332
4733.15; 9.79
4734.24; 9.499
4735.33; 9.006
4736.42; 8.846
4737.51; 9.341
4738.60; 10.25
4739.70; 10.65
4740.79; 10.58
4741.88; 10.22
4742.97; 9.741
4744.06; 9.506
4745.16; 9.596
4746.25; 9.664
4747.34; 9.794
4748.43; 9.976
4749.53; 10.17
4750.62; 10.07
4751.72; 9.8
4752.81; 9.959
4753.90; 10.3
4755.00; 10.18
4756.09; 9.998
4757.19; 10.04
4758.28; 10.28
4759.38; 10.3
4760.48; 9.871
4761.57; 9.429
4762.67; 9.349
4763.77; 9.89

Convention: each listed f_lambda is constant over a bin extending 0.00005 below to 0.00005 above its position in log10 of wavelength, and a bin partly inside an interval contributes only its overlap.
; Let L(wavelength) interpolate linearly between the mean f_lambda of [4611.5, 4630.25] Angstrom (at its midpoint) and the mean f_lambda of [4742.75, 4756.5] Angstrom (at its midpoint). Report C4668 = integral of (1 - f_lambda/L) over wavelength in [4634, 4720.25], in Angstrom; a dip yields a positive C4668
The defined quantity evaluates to 5.6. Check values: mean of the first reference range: 10.2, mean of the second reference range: 9.91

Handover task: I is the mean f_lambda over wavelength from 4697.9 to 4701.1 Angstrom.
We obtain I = 9.79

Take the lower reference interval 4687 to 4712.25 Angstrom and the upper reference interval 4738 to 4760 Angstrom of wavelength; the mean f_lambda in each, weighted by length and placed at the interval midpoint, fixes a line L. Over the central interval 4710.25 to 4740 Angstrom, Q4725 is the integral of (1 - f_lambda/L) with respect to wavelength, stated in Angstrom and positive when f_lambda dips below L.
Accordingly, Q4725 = 1.1 Angstrom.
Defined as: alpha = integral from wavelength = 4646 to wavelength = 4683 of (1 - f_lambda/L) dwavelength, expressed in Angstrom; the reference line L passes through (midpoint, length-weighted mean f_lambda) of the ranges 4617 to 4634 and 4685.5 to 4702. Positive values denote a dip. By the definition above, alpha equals 1.2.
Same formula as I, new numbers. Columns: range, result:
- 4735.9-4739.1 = 9.48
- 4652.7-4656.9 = 8.99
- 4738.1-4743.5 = 10.3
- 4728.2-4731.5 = 8.63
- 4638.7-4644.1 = 9.54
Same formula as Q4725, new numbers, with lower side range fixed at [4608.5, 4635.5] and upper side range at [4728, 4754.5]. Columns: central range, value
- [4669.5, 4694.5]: 1.3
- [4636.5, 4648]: 0.8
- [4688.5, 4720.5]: 0.9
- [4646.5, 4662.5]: 1.0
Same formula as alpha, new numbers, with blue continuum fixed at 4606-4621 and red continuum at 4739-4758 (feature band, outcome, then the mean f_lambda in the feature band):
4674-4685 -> 0.6 Angstrom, 9.68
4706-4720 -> 0.9 Angstrom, 9.45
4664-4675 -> 1.2 Angstrom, 9.09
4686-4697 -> 0.9 Angstrom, 9.34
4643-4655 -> 1.3 Angstrom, 9.14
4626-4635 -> 0.3 Angstrom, 9.99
